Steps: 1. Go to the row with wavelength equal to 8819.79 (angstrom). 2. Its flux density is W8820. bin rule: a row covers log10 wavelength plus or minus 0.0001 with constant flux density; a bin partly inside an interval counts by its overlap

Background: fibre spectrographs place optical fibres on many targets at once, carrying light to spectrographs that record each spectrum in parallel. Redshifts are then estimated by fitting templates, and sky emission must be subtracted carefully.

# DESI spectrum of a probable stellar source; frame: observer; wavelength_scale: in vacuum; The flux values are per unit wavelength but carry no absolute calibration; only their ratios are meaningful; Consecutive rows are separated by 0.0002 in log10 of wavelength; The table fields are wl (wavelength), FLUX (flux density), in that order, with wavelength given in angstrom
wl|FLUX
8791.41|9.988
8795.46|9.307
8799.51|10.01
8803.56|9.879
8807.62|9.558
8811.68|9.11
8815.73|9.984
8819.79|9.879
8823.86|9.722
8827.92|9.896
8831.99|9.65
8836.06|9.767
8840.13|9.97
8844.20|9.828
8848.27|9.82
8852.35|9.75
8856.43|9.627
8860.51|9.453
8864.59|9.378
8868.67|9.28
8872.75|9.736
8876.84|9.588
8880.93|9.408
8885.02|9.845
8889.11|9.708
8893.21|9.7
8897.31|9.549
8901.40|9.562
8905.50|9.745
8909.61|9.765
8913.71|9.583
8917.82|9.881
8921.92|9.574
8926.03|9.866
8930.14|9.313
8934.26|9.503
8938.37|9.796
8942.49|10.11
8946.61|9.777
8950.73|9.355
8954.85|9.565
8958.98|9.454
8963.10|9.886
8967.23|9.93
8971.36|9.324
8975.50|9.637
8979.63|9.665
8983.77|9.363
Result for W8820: 9.879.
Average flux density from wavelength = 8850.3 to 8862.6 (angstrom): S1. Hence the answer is 9.6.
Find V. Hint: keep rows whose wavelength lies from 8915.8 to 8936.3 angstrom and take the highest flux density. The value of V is 9.881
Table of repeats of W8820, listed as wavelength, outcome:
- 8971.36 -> 9.324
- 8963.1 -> 9.886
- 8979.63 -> 9.665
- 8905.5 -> 9.745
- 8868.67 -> 9.28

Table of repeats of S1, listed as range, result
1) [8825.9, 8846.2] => 9.82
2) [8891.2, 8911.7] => 9.66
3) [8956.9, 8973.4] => 9.65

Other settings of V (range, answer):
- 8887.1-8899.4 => 9.708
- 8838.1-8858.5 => 9.97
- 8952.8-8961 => 9.565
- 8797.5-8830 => 10.01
